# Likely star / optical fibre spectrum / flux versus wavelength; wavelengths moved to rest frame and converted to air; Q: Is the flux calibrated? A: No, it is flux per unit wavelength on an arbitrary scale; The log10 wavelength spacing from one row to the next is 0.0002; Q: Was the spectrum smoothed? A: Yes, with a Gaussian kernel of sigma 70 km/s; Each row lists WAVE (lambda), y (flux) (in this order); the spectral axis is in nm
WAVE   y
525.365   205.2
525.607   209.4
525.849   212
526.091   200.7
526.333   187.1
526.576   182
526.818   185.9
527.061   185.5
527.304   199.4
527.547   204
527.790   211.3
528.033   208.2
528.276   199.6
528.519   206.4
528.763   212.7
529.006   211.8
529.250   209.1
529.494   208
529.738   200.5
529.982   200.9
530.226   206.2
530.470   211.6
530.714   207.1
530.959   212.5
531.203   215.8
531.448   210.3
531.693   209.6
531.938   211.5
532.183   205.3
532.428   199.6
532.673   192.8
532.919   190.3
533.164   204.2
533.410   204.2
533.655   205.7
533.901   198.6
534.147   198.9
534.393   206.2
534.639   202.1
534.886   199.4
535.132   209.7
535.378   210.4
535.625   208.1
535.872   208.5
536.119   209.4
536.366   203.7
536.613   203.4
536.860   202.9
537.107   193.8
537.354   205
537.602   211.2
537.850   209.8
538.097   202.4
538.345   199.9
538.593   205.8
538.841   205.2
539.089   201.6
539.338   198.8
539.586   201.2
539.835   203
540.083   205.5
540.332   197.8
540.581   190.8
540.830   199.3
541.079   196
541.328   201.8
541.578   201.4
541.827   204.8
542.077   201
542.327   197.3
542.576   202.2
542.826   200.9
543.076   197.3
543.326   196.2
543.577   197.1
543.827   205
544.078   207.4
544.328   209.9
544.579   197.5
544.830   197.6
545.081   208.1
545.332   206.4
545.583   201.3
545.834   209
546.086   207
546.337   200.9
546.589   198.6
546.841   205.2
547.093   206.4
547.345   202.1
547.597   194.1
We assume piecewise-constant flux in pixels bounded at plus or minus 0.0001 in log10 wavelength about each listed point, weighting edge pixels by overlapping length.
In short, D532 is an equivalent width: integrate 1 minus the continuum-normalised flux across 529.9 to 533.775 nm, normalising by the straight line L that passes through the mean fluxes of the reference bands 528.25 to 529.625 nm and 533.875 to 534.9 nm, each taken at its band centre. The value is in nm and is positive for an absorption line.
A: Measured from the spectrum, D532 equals -0.016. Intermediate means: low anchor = 208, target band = 206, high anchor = 201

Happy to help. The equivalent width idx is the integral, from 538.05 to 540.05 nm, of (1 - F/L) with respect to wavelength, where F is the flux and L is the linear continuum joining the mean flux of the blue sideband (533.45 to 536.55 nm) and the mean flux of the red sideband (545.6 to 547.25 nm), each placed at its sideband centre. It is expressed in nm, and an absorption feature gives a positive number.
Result 0.02 nm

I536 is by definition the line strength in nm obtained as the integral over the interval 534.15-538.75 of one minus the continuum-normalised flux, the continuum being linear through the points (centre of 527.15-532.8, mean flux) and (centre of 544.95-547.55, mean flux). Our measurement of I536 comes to 0.02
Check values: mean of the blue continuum 207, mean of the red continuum 204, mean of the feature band 205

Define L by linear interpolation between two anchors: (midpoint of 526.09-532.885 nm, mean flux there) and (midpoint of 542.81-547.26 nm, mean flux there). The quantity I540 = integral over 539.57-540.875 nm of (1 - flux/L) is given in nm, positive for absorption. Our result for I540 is 0.02 nm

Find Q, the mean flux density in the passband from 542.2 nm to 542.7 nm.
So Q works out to 200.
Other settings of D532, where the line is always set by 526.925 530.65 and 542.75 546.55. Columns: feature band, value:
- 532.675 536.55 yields 0.01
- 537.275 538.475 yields -0.01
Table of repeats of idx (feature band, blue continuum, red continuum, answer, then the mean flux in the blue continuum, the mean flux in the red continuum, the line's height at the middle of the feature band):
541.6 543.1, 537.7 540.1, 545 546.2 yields 0.029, 203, 206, 205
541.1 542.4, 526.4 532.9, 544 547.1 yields 0.019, 204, 204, 204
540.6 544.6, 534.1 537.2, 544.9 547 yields 0.072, 205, 204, 204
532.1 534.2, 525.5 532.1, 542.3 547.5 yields 0.042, 204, 203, 204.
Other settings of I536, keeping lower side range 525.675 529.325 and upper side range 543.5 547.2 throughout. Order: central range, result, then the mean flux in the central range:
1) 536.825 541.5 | 0.03 nm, 202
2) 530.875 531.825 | -0.05 nm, 212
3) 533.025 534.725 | -0.01 nm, 203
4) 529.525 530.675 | -0.02 nm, 205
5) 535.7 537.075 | -0.02 nm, 205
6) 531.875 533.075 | 0.01 nm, 199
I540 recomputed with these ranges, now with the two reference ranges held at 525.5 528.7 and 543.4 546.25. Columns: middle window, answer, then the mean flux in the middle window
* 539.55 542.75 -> 0.046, 200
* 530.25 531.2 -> -0.048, 211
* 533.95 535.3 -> -0.012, 203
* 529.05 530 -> -0.026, 205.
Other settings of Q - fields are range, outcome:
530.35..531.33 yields 212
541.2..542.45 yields 201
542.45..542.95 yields 202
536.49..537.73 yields 203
